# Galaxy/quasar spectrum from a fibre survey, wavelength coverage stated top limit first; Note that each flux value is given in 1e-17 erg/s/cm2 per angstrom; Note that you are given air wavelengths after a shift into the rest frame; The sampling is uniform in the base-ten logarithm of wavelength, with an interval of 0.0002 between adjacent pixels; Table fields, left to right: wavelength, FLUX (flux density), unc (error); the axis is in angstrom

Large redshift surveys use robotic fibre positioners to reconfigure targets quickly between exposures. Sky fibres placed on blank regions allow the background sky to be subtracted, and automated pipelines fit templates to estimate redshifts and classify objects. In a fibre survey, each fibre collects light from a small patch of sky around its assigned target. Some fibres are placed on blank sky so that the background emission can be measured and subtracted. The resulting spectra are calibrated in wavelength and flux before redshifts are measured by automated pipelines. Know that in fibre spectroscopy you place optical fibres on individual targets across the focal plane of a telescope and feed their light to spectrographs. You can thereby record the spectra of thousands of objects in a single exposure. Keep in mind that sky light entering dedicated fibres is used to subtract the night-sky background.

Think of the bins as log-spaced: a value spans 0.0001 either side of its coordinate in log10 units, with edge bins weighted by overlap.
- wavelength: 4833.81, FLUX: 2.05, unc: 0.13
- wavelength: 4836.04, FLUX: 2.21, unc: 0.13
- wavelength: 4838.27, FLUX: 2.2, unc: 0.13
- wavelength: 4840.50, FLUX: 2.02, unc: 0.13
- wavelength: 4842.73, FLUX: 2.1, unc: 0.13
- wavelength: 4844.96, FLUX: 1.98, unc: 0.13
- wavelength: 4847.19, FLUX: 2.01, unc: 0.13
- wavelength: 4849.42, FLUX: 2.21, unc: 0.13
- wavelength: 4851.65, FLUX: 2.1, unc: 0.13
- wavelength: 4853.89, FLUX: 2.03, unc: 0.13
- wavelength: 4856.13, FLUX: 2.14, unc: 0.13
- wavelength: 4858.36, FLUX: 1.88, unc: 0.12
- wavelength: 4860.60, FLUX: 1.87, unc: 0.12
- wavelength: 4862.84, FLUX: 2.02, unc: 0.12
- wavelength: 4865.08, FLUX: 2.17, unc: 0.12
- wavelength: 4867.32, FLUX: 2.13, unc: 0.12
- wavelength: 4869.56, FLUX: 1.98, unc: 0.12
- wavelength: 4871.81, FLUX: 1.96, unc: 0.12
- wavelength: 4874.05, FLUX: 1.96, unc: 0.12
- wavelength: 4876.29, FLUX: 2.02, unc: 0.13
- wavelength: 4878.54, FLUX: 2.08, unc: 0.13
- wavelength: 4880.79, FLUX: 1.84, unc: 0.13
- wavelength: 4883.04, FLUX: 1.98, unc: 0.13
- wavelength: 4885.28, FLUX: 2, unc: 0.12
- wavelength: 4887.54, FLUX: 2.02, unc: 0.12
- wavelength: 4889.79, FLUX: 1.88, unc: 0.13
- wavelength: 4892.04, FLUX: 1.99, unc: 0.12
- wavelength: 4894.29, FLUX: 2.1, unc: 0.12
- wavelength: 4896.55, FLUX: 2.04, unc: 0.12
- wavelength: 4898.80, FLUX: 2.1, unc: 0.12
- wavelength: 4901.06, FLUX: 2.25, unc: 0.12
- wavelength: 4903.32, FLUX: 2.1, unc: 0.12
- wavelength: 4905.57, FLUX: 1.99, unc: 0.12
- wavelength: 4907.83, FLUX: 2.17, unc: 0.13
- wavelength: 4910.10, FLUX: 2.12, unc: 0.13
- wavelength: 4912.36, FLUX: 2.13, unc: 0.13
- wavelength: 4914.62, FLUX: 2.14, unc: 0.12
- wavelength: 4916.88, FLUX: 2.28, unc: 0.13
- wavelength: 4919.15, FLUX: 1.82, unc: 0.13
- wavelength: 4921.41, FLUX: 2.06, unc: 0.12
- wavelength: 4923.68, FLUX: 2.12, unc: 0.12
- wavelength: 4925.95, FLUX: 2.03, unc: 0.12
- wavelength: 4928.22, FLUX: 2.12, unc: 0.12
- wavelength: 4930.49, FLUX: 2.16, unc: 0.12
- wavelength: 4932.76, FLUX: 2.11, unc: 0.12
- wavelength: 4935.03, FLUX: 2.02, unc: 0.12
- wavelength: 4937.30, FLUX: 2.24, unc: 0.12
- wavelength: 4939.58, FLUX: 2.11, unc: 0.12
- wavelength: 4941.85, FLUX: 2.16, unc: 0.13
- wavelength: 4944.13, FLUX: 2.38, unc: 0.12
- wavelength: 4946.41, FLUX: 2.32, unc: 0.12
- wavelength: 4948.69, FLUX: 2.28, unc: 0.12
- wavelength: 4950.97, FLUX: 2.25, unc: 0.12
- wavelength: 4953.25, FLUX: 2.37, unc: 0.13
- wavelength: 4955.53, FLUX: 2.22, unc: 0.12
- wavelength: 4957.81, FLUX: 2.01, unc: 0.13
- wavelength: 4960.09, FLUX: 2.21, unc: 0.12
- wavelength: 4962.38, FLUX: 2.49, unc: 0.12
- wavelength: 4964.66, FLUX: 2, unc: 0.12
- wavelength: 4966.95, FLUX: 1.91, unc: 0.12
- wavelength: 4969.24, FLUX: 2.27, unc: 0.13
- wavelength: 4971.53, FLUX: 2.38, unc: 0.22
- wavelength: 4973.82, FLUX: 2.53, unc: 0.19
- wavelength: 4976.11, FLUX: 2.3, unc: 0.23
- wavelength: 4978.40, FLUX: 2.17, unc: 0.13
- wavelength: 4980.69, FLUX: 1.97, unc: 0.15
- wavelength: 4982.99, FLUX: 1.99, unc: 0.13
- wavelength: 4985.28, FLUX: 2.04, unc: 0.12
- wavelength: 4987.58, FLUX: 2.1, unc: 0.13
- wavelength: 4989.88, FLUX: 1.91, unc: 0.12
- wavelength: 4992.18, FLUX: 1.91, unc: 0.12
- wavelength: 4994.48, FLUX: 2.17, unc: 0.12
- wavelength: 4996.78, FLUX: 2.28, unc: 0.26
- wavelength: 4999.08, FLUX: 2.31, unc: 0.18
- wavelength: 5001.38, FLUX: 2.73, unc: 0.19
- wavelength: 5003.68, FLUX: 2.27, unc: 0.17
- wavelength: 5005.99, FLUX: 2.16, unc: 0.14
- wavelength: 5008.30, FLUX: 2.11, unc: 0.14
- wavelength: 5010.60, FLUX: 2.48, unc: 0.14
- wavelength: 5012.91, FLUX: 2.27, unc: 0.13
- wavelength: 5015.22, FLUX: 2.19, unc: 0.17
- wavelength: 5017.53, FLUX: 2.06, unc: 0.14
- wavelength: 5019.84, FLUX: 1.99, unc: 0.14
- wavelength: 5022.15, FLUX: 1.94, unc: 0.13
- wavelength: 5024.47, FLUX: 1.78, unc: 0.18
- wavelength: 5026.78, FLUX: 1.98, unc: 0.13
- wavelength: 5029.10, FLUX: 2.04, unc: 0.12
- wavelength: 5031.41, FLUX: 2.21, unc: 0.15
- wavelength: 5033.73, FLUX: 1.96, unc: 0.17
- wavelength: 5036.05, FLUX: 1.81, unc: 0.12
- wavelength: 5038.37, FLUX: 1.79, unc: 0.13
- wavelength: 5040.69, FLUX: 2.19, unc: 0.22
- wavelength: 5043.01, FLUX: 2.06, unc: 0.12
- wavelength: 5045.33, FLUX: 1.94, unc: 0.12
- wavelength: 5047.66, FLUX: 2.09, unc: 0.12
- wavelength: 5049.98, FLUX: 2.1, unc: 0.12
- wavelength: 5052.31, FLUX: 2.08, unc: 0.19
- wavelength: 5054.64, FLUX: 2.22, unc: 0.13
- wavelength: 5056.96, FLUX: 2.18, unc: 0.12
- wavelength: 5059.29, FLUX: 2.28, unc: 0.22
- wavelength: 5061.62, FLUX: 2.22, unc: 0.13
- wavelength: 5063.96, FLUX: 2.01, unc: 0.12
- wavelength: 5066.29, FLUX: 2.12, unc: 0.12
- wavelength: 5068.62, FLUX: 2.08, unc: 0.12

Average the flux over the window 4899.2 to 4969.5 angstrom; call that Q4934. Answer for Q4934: 2.15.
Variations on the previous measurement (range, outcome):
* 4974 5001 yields 2.14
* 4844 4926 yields 2.05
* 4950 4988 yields 2.19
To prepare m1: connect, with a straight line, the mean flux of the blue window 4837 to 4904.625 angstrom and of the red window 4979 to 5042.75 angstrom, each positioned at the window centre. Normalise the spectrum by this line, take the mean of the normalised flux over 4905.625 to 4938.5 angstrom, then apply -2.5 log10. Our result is -0.02 mag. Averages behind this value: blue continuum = 2.04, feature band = 2.1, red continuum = 2.1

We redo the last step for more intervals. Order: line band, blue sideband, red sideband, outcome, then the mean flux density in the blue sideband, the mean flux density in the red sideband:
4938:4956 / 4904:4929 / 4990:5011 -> -0.06 mag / 2.09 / 2.24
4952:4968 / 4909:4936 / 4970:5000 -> -0.02 mag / 2.09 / 2.16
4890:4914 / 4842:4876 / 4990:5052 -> -0.02 mag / 2.04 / 2.1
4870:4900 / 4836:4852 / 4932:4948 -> 0.07 mag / 2.1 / 2.2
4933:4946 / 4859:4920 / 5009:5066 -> -0.07 mag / 2.04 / 2.08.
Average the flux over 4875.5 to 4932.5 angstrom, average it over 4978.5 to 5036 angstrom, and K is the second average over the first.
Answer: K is 1.0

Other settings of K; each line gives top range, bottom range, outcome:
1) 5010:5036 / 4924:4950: 0.95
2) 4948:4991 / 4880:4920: 1.06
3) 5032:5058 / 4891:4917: 0.97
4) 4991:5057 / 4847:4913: 1.03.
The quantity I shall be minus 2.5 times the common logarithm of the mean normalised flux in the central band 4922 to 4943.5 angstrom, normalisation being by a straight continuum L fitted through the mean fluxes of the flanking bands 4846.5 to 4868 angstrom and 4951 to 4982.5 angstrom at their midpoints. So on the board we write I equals 0.02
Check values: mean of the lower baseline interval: 2.06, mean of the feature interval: 2.12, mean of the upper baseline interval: 2.21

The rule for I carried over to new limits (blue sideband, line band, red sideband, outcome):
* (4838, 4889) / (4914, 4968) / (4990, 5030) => -0.03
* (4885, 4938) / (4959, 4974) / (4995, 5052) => -0.07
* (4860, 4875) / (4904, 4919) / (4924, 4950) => 0.00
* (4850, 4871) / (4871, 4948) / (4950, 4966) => 0.02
